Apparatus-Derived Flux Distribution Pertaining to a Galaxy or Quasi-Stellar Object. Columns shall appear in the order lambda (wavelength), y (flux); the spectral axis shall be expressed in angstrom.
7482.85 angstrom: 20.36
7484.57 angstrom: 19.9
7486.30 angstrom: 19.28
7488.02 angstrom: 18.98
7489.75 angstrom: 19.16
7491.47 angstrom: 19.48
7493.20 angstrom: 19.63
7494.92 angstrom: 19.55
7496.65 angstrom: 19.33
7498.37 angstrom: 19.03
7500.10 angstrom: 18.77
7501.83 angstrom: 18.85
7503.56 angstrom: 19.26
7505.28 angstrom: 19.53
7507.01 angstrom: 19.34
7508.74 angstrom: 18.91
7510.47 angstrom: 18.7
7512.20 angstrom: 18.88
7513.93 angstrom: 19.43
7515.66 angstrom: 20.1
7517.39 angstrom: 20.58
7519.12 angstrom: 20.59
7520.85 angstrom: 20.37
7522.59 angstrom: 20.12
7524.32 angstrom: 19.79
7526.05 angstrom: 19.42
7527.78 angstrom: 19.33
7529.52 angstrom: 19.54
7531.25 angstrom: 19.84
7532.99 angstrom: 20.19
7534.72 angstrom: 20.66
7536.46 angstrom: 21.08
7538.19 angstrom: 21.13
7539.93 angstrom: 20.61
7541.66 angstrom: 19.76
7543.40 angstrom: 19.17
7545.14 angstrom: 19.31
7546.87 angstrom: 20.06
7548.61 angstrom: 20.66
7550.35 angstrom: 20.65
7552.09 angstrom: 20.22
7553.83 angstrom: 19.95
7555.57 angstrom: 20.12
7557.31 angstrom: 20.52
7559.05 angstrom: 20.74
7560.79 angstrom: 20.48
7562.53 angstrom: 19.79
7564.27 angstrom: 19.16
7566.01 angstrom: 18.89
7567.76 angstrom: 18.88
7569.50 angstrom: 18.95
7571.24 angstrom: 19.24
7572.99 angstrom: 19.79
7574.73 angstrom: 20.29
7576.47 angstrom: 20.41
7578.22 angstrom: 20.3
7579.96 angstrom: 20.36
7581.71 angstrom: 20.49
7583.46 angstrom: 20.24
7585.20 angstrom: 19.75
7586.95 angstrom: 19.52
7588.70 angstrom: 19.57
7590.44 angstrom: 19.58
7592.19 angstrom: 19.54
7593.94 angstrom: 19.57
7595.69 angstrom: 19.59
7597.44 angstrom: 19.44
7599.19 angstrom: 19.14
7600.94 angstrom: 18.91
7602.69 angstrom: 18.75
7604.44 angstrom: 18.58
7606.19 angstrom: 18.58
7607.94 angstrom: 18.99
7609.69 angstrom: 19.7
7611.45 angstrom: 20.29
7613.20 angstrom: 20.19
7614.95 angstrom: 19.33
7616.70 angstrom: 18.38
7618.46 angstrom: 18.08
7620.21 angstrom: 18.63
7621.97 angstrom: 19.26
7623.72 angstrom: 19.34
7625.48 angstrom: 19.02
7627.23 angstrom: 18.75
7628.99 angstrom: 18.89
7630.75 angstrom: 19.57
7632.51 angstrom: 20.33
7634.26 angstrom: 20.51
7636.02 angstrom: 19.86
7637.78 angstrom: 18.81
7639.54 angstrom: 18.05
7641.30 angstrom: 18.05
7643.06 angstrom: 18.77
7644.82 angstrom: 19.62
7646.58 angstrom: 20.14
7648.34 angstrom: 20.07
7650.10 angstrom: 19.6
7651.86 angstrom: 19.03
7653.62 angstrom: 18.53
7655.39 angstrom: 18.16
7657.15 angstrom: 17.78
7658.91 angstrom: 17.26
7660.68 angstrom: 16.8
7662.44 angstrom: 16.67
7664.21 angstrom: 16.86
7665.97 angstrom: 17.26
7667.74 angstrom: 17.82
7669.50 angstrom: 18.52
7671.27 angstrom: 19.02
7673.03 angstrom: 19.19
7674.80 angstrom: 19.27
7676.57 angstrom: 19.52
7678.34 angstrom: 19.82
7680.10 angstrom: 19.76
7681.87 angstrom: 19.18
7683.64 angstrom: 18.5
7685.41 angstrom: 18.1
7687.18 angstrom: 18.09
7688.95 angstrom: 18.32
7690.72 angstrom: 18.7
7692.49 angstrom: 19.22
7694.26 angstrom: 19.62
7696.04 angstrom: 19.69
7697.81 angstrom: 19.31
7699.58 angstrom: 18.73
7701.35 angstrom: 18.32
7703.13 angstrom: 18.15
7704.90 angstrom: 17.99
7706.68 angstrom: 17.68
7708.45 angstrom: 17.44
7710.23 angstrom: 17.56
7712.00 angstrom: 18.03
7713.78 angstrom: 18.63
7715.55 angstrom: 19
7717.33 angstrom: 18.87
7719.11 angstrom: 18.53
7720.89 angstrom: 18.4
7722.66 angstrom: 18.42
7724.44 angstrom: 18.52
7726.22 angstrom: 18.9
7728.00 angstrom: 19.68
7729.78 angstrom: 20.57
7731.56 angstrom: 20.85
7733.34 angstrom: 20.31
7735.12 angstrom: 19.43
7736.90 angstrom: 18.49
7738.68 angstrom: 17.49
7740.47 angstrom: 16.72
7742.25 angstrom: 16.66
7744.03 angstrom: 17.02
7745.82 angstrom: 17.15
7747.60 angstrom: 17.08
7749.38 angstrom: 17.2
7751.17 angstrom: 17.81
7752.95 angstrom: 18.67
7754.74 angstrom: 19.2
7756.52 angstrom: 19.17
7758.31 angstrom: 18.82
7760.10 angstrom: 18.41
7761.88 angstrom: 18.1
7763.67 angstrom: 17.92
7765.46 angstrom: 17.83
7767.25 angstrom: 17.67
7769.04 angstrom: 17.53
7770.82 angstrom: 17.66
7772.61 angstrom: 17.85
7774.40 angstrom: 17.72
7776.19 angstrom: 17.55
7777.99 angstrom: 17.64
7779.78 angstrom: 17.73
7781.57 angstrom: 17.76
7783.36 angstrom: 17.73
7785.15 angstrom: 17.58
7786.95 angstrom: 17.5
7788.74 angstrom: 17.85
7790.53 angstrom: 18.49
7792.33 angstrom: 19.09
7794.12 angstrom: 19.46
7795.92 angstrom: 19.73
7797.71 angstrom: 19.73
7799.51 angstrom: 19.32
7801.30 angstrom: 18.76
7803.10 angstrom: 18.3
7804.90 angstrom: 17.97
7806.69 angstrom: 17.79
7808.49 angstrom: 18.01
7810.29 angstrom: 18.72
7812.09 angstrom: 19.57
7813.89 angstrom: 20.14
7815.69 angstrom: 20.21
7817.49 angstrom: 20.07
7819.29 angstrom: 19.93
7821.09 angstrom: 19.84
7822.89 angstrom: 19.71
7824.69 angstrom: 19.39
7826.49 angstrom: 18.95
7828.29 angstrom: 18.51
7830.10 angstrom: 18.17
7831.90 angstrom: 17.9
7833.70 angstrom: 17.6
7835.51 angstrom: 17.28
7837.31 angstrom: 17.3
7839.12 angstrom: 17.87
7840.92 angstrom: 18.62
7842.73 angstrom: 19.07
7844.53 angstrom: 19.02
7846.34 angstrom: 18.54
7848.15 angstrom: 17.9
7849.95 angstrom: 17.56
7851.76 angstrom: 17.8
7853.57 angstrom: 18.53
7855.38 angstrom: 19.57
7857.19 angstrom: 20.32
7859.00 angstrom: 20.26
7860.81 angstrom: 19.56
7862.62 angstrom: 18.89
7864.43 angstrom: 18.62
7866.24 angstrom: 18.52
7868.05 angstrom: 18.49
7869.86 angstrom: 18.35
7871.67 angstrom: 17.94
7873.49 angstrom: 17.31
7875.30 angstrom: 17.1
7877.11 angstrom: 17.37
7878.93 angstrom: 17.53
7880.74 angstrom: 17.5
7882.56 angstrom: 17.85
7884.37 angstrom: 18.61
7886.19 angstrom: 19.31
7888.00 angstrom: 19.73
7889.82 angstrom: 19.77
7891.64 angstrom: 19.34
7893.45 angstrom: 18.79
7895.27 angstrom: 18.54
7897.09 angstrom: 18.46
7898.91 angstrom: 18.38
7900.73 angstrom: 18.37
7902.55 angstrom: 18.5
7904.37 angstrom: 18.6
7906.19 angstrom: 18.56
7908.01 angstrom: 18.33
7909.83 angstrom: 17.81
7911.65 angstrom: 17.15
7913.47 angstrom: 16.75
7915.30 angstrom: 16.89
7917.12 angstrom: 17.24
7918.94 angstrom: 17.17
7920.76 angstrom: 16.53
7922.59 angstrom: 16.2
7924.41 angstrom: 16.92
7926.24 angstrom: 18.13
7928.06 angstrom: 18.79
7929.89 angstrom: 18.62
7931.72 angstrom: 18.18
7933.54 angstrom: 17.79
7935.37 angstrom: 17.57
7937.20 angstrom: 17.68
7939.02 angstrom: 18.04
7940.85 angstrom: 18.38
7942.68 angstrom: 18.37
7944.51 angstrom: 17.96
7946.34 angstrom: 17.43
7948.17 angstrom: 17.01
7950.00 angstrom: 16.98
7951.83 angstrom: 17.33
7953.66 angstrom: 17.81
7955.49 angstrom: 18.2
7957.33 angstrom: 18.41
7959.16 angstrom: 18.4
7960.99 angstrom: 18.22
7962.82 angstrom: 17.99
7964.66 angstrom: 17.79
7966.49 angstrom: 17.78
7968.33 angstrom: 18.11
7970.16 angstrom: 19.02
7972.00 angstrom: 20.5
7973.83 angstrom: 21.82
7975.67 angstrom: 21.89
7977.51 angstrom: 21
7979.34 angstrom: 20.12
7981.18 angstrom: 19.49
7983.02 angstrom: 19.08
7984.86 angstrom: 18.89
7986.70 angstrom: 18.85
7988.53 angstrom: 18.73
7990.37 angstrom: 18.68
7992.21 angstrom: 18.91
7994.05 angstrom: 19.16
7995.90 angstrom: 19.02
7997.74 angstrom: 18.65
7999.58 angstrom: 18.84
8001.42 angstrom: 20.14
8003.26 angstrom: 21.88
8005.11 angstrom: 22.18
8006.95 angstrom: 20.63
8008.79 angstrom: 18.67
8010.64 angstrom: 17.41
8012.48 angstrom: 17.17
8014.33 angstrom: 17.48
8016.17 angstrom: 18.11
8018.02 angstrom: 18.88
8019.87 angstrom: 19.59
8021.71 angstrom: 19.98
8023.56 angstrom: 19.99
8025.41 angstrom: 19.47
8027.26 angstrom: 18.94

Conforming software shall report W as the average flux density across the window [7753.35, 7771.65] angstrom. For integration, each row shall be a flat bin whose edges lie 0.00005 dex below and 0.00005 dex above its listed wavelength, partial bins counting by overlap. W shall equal 18.2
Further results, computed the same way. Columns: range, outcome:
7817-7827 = 19.7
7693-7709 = 18.6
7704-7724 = 18.2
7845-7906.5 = 18.5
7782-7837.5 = 18.7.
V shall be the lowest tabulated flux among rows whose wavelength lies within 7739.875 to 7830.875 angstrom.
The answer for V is 16.66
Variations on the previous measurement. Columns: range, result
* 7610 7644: 18.05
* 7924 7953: 16.92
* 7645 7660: 17.26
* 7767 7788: 17.5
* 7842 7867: 17.56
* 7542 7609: 18.58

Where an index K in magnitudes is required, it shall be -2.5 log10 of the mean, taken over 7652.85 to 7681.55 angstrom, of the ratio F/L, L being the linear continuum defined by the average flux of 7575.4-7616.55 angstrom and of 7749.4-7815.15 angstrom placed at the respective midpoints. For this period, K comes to 0.048 mag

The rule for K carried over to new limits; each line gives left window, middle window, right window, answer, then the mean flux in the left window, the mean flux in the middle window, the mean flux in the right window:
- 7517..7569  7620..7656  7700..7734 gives 0.01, 20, 19.2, 18.7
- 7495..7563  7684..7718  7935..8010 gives 0.06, 19.9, 18.5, 18.9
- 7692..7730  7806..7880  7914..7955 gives -0.04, 18.7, 18.6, 17.6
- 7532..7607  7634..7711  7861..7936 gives 0.04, 19.8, 18.6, 18.1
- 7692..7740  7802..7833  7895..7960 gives -0.04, 18.8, 19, 17.8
